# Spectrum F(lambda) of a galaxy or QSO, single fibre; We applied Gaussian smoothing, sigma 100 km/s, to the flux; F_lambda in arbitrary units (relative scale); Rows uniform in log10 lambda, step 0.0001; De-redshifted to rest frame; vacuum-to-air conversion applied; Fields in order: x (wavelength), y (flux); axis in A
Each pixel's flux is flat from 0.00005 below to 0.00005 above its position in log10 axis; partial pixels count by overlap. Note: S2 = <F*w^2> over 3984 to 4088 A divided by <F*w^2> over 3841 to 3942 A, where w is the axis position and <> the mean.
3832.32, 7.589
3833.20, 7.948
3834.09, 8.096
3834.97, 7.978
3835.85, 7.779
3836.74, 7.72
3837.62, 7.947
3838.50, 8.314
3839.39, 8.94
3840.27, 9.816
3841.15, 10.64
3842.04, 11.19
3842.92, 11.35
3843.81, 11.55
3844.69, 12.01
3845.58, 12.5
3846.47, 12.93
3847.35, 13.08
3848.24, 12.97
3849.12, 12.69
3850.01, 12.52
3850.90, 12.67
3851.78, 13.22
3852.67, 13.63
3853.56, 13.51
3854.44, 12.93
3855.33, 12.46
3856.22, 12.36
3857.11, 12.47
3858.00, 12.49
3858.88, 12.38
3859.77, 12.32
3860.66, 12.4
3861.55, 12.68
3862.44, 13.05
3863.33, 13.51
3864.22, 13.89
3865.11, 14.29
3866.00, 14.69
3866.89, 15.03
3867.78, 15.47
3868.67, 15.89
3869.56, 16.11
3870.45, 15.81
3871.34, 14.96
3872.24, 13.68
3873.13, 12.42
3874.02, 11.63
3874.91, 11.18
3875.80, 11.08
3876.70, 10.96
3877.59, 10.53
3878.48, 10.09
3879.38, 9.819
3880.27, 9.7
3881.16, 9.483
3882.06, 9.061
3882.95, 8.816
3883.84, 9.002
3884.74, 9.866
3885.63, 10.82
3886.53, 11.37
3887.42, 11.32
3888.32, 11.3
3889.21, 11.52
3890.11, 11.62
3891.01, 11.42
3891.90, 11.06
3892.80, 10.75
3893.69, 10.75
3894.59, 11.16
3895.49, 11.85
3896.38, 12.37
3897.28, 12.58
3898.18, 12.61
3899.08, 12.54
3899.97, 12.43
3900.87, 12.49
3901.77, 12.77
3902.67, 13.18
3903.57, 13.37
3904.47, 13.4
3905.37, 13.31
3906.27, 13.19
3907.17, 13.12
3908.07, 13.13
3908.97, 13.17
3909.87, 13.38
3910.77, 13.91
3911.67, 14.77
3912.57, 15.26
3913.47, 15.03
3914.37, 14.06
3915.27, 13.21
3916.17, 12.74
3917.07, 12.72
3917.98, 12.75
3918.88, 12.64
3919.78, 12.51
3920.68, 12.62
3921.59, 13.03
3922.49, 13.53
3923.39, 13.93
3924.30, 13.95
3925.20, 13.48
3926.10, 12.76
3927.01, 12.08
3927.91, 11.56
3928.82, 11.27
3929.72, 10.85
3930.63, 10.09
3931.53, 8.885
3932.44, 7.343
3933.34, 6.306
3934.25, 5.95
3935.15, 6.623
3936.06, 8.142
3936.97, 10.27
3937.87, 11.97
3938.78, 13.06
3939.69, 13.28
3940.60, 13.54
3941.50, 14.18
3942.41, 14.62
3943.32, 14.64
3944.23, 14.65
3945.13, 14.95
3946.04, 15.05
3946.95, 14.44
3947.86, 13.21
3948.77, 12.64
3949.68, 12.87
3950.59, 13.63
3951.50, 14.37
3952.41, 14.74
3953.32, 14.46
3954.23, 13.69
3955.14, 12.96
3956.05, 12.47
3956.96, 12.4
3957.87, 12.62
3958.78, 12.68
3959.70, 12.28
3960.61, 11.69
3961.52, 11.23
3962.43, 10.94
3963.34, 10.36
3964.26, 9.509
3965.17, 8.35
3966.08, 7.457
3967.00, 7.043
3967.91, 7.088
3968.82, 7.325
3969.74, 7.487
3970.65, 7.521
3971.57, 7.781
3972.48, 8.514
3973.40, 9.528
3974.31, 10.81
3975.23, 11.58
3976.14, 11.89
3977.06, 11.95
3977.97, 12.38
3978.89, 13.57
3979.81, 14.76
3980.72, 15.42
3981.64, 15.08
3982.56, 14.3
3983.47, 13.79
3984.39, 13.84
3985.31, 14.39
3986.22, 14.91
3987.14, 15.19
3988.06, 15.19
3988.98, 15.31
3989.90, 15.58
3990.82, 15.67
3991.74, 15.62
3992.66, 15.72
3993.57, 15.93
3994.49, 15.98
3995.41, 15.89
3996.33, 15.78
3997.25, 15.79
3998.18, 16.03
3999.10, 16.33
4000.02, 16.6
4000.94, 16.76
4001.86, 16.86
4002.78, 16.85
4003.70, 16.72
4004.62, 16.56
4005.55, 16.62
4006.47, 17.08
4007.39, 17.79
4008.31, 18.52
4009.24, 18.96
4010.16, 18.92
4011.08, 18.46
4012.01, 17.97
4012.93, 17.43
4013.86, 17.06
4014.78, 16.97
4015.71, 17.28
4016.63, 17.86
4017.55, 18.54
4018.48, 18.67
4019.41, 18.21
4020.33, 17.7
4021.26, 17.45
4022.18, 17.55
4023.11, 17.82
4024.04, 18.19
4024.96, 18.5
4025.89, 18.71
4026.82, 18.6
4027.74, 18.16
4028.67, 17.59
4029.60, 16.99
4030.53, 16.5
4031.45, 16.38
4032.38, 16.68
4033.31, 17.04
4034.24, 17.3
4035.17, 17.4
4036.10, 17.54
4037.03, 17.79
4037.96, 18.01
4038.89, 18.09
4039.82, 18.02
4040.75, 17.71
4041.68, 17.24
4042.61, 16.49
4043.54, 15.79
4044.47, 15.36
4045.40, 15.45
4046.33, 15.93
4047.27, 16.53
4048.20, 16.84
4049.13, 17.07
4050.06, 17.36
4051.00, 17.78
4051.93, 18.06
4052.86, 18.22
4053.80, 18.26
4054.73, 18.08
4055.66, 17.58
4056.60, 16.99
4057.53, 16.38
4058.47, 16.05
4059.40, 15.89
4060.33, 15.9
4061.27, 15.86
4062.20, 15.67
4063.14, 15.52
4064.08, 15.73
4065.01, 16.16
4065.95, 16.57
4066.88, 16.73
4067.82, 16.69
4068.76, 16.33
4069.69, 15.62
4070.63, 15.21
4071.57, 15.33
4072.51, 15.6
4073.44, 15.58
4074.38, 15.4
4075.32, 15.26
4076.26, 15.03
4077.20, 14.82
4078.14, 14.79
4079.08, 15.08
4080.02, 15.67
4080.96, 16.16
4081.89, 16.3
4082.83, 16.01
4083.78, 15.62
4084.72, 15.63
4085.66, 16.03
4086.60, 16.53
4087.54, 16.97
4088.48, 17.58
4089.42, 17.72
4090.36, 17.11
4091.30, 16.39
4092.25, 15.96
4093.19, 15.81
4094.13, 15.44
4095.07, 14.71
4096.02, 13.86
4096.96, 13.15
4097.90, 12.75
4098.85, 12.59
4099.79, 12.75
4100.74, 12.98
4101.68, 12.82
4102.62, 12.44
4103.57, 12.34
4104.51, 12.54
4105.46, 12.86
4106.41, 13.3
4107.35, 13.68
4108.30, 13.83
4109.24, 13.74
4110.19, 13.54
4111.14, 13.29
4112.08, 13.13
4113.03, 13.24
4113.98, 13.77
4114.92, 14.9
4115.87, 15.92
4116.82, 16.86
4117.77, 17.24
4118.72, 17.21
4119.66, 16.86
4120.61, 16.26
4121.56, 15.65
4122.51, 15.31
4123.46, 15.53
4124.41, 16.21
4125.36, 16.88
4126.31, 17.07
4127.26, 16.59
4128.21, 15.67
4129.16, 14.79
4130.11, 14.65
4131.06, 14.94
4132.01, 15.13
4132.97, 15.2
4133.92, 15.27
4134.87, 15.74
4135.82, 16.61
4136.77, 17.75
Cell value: 1.47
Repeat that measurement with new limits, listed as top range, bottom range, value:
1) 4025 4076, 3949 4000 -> 1.36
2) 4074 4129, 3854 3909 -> 1.37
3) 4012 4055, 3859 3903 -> 1.56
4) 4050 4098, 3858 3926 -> 1.40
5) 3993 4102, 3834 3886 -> 1.54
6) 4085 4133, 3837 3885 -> 1.40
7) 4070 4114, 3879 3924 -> 1.32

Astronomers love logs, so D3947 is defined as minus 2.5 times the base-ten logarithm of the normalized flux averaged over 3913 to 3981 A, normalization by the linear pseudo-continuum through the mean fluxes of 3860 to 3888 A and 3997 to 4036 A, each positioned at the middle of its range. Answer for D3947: 0.25 mag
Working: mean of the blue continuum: 12.2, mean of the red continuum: 17.5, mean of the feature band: 11.7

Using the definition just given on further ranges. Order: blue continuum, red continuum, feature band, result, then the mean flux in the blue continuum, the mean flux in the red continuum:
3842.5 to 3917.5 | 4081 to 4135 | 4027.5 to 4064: -0.181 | 12.5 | 15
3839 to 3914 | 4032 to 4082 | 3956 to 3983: 0.316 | 12.4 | 16.5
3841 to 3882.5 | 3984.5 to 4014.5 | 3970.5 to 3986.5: 0.271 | 12.6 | 16.5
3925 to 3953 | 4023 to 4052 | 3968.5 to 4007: 0.043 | 12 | 17.3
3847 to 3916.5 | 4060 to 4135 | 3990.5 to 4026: -0.216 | 12.5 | 15.2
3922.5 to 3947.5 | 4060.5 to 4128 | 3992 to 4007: -0.233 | 11.8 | 15.2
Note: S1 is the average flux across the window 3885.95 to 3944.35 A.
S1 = 12.2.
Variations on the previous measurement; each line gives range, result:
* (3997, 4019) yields 17.4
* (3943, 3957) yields 13.9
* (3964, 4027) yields 14.9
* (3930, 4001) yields 12.5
